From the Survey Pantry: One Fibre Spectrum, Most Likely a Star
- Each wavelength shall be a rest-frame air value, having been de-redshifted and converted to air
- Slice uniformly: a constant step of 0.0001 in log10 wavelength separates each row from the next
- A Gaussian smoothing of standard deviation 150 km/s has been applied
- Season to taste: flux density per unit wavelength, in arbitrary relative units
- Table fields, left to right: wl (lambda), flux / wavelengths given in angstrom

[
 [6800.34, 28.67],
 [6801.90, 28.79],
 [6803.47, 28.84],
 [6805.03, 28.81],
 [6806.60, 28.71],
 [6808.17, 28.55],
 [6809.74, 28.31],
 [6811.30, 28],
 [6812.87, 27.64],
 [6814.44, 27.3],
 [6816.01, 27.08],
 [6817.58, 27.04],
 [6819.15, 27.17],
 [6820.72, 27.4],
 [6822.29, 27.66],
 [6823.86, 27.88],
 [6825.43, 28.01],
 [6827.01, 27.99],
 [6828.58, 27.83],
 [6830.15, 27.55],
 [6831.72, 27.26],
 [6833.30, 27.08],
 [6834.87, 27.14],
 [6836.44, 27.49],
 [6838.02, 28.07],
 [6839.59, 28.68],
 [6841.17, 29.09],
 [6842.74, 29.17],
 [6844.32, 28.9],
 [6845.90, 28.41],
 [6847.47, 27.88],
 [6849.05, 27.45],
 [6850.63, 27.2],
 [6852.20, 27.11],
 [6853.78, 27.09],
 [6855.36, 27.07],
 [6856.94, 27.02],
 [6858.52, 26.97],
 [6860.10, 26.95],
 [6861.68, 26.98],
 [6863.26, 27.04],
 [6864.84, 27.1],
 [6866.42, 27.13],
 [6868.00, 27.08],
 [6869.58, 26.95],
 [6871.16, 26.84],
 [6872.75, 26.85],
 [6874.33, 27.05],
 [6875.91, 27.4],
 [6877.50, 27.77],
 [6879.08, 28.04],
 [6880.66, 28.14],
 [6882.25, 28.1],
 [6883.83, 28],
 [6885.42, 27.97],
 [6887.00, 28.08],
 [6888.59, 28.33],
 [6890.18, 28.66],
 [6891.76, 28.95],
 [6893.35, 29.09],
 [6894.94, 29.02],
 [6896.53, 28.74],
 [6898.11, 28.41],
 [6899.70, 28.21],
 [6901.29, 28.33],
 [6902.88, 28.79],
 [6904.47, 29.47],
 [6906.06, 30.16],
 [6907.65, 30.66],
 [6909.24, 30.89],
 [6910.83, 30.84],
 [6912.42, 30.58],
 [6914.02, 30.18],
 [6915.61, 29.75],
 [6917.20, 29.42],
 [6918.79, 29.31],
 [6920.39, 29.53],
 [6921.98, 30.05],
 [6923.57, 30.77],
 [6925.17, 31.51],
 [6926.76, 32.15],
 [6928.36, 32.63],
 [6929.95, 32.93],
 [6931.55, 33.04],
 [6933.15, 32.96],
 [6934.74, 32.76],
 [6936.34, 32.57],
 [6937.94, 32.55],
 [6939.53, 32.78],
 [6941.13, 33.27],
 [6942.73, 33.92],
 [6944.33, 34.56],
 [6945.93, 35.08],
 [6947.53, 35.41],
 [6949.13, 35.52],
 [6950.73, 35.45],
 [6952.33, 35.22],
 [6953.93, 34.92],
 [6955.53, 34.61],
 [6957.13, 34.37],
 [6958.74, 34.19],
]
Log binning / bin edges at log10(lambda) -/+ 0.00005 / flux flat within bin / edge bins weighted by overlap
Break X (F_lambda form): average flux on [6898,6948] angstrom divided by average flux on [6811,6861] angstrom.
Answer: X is 1.14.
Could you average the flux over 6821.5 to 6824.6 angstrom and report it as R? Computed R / 27.8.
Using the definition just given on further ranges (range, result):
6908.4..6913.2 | 30.8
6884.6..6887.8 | 28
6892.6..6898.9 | 28.8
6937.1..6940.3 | 32.7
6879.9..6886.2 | 28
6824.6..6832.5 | 27.7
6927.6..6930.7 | 32.8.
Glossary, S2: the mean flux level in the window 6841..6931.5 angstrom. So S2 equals 28.7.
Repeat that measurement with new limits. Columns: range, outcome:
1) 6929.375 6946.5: 33.3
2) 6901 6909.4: 29.7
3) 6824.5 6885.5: 27.6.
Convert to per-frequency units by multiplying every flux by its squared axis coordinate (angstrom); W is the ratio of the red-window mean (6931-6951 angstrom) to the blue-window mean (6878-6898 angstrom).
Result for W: 1.21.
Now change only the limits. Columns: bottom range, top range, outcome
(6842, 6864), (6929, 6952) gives 1.26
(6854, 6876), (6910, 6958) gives 1.23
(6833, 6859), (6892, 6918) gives 1.08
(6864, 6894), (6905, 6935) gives 1.13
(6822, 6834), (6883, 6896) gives 1.05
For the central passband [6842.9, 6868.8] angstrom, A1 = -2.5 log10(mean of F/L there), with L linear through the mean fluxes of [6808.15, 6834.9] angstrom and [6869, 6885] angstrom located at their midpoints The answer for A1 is 0.007 mag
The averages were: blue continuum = 27.6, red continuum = 27.5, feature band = 27.4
